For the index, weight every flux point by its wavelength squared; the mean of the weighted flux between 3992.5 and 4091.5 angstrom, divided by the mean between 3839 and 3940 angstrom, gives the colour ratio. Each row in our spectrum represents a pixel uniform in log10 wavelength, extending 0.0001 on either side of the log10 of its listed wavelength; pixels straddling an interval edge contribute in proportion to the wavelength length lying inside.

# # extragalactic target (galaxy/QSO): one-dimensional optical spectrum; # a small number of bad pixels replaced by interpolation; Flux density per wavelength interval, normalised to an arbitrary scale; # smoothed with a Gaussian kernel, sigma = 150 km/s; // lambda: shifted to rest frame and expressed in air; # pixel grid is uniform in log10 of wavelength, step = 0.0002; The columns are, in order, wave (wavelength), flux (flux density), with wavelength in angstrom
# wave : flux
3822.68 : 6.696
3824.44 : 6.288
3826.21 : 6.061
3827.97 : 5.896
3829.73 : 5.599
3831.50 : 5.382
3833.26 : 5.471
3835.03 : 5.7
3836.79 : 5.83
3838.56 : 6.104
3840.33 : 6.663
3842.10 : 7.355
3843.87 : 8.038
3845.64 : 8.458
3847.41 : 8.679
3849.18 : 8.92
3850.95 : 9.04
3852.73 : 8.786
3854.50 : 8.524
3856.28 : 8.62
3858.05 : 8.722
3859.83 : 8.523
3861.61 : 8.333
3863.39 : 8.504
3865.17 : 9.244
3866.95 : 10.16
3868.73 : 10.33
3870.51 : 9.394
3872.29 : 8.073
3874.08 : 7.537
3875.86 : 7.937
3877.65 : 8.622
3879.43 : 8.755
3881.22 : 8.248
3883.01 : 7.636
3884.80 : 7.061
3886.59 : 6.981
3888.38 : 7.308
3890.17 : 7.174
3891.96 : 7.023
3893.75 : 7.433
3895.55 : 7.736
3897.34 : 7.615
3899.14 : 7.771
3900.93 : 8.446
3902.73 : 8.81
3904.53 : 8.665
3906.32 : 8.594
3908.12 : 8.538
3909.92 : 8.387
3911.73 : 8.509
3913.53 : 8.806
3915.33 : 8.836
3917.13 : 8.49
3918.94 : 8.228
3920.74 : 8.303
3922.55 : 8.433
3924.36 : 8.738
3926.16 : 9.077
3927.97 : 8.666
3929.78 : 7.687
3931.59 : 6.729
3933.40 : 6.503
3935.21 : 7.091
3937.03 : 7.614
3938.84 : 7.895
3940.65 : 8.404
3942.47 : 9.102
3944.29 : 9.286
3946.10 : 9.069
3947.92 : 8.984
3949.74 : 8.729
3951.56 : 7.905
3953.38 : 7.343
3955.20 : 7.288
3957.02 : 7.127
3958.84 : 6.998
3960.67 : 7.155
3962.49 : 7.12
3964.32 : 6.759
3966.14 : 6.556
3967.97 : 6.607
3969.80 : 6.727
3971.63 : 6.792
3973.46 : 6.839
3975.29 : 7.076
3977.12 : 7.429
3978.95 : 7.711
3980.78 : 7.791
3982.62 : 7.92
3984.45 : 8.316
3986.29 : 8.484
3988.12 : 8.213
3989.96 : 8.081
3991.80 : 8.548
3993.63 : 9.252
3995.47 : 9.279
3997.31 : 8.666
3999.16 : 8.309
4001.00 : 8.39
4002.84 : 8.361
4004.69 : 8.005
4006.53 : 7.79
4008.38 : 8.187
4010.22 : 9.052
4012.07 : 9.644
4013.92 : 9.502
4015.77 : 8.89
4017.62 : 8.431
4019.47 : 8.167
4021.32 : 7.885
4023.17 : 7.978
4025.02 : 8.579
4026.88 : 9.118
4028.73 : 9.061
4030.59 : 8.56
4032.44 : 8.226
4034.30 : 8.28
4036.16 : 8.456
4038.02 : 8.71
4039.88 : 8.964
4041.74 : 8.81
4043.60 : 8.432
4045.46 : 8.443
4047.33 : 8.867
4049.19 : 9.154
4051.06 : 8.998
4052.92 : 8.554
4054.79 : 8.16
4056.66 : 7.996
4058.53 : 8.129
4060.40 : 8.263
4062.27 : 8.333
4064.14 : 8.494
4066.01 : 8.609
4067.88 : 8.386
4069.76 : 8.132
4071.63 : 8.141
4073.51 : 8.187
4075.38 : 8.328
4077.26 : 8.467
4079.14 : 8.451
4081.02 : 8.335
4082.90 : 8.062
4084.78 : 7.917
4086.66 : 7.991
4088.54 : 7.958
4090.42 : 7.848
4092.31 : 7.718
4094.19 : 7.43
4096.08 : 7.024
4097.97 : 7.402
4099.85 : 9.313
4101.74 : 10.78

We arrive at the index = 1.11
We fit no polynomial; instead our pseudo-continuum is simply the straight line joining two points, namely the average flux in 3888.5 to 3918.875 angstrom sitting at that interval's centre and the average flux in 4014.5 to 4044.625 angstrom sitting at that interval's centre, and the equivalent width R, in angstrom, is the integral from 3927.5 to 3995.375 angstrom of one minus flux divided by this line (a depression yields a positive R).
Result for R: 4.9 angstrom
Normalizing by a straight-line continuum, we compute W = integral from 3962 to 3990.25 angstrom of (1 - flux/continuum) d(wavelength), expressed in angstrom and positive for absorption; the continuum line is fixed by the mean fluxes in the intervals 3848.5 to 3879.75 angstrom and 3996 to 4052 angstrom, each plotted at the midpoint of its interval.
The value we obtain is 4.1 angstrom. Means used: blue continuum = 8.78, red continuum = 8.6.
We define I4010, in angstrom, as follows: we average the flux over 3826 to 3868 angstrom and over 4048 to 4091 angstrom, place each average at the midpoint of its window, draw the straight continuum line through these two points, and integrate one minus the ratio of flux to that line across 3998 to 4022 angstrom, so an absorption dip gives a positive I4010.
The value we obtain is -1.1 angstrom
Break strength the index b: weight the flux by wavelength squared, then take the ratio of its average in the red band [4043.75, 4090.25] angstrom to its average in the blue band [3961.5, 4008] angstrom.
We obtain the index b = 1.11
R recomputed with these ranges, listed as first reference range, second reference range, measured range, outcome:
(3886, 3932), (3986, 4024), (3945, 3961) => 0.83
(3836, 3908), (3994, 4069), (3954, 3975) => 3.68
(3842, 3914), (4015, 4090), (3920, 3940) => 1.12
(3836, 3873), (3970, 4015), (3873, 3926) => 1.51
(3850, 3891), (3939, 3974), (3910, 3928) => -1.41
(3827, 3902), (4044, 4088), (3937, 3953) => -1.08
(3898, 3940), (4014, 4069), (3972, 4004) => 0.98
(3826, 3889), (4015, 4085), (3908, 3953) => -1.39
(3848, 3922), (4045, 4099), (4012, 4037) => -1.07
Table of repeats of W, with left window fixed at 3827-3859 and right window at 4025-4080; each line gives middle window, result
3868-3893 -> -1.51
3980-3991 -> -0.02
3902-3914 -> -1.43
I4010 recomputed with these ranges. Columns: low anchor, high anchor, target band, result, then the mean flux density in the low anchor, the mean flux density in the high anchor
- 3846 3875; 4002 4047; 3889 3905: 1.7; 8.83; 8.57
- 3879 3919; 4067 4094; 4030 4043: -0.8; 8.03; 8.12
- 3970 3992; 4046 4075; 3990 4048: -4.0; 7.71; 8.42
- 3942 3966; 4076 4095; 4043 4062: -1.2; 7.85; 8.03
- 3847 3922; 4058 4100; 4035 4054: -1.3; 8.36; 8.11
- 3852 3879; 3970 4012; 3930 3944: 1.2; 8.76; 8.12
